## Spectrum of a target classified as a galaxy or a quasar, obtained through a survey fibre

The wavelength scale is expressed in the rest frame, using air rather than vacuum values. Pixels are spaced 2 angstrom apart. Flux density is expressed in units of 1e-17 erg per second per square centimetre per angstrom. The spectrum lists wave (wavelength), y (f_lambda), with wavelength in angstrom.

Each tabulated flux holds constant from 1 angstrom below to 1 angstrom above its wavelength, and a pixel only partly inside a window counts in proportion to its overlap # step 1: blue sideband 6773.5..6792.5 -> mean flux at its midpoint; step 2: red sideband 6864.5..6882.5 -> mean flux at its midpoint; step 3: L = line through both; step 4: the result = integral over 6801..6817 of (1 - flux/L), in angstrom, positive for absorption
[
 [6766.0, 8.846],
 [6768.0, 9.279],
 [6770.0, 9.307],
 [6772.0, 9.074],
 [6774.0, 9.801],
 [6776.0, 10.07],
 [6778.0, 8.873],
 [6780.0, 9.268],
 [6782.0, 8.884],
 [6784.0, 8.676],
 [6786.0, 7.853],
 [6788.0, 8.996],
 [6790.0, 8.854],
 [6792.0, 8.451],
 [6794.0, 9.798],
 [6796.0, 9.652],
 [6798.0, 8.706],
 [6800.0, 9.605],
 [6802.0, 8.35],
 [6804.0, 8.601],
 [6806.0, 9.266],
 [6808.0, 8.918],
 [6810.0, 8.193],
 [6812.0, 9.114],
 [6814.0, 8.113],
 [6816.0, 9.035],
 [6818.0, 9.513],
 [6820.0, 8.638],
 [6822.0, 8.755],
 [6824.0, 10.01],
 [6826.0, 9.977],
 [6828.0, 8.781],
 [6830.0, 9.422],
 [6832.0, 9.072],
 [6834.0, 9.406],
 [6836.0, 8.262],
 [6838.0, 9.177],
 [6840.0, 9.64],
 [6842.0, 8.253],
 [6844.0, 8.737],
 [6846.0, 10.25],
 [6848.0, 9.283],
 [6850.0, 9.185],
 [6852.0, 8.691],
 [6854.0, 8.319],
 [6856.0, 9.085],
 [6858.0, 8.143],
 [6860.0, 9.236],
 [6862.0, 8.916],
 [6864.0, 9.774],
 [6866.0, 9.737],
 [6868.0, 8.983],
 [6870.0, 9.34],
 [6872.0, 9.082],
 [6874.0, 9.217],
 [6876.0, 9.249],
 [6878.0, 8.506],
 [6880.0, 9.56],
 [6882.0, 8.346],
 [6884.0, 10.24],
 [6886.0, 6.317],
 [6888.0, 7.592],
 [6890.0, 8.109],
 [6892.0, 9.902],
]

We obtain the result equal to 0.6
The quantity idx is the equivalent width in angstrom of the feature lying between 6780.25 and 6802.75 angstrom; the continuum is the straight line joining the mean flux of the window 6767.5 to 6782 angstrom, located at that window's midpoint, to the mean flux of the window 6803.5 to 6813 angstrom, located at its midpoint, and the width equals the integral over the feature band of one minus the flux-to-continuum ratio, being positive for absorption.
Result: 0.4 angstrom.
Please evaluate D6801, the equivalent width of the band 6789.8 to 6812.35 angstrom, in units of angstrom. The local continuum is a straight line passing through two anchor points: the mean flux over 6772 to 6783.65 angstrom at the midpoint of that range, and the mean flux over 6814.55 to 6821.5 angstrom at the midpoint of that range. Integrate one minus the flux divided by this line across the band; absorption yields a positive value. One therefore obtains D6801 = 0.4 angstrom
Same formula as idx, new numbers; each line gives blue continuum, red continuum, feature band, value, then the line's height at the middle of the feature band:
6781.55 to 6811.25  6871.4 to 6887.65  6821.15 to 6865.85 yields -1.6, 8.8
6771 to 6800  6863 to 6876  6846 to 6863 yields 0.7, 9.3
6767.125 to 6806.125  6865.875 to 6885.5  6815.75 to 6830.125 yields -0.3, 9.09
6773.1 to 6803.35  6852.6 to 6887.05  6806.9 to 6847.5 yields -0.3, 9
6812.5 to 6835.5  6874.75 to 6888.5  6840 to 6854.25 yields -0.2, 8.92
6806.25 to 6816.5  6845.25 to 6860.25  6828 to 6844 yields -0.2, 8.87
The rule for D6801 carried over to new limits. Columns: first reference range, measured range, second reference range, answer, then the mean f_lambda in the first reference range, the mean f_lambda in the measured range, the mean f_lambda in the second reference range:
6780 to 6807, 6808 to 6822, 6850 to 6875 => 0.3 angstrom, 8.91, 8.78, 9.05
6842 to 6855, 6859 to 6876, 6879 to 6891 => -1.2 angstrom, 9.01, 9.28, 8.36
